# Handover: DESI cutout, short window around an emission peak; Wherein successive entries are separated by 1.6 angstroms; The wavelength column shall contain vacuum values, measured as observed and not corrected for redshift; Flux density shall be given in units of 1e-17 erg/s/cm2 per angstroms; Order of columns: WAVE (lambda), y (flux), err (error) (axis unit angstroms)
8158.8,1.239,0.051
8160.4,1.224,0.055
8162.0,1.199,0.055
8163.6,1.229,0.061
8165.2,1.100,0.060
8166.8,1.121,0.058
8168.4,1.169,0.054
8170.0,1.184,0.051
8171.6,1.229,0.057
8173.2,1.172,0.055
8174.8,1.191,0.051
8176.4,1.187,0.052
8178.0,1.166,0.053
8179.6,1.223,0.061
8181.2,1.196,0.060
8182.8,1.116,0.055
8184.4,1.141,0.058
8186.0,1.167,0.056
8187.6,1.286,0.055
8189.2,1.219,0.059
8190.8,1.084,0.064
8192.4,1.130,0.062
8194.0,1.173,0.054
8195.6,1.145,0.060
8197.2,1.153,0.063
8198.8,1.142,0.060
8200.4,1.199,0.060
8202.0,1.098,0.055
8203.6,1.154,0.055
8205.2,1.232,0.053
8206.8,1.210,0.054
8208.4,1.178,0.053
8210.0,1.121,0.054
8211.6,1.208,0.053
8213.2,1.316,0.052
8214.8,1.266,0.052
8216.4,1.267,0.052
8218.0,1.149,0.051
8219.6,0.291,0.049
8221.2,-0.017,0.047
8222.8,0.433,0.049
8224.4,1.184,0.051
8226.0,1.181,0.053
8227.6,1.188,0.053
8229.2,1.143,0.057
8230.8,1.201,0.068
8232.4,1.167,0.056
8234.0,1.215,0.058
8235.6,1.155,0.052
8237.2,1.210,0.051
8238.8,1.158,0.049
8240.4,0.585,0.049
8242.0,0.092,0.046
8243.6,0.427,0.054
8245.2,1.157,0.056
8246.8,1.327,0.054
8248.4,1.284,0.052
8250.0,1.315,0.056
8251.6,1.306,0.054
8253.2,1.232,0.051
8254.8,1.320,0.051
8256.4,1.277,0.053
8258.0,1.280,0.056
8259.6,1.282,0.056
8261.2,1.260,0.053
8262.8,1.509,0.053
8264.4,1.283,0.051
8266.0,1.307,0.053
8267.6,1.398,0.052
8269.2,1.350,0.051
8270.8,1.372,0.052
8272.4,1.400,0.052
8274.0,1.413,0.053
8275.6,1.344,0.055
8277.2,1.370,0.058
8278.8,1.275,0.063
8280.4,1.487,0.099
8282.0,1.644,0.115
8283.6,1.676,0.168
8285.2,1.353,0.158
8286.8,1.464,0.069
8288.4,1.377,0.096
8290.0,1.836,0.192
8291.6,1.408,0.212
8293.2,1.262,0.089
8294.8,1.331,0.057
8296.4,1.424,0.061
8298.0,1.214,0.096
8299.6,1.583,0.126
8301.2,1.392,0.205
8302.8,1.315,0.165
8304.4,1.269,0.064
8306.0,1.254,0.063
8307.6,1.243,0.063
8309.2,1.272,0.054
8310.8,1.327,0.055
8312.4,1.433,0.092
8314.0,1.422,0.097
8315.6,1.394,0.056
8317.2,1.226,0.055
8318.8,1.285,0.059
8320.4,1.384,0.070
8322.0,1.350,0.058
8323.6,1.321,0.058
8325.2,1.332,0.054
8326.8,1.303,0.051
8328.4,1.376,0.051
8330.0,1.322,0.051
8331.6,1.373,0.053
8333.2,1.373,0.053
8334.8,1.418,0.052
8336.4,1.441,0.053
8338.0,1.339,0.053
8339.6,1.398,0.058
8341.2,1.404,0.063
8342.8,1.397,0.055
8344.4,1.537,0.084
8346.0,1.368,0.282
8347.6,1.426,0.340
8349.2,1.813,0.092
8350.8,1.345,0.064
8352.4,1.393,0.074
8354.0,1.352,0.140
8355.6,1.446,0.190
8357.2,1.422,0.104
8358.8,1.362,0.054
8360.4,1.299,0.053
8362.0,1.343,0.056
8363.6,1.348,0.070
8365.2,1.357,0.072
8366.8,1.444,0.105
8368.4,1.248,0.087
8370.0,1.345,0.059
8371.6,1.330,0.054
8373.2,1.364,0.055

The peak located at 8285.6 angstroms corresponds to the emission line C III]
